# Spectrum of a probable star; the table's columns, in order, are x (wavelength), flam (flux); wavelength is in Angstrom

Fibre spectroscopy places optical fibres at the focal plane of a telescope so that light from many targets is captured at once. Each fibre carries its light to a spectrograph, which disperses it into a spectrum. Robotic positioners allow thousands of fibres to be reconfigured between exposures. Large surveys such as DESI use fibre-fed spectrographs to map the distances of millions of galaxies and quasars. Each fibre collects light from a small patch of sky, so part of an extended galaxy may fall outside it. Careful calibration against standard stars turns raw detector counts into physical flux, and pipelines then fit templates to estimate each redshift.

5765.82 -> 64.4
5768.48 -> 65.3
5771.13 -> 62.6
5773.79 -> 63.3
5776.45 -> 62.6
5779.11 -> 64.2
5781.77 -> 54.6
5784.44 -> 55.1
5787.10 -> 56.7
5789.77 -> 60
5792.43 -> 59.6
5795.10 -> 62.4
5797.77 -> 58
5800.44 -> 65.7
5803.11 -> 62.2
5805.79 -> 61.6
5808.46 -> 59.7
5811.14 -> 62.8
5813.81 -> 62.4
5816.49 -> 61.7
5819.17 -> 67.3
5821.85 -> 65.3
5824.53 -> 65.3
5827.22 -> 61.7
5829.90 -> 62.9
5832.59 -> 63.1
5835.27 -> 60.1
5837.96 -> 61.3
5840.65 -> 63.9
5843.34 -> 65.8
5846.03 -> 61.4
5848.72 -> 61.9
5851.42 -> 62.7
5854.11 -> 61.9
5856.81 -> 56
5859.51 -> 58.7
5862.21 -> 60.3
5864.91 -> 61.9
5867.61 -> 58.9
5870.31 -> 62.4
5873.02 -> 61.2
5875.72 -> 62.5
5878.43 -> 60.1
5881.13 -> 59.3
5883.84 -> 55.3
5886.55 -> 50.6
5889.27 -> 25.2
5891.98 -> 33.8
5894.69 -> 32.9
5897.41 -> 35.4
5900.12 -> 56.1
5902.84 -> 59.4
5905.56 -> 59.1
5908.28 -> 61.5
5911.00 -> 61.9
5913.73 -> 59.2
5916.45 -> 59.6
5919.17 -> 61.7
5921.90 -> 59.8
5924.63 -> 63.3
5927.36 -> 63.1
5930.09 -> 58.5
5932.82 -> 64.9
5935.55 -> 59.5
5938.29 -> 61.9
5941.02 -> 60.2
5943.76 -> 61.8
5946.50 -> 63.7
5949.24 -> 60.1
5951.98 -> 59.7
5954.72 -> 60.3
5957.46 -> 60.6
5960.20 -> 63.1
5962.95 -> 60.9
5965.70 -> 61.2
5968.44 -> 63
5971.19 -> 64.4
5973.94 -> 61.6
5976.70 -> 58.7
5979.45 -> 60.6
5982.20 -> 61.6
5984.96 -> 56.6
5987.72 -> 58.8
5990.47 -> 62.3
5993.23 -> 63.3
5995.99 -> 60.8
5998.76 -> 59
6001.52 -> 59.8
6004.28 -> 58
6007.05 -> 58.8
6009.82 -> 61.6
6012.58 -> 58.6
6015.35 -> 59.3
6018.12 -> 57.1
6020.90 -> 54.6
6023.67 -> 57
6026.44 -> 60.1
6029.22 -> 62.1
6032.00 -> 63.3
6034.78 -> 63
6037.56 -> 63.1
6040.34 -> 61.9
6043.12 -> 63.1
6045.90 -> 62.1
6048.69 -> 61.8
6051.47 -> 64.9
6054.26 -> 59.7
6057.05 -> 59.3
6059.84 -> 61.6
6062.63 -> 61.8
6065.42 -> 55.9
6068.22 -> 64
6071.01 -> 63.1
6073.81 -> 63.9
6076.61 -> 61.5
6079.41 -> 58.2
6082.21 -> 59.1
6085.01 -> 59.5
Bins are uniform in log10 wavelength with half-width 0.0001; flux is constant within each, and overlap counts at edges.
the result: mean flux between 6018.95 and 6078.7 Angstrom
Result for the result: 61.2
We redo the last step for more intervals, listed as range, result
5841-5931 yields 56.8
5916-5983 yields 61.4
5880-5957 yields 56.1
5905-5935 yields 61.2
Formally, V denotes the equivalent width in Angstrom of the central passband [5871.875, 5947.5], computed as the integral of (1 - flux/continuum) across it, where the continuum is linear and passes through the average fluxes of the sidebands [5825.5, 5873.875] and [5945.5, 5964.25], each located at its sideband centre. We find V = 6.42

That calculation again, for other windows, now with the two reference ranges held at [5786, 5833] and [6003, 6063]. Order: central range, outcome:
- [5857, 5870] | 0.4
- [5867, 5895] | 4.6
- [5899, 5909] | 0.4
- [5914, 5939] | 0.0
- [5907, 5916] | 0.1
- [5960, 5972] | -0.3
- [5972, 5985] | 0.1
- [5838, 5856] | -0.2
